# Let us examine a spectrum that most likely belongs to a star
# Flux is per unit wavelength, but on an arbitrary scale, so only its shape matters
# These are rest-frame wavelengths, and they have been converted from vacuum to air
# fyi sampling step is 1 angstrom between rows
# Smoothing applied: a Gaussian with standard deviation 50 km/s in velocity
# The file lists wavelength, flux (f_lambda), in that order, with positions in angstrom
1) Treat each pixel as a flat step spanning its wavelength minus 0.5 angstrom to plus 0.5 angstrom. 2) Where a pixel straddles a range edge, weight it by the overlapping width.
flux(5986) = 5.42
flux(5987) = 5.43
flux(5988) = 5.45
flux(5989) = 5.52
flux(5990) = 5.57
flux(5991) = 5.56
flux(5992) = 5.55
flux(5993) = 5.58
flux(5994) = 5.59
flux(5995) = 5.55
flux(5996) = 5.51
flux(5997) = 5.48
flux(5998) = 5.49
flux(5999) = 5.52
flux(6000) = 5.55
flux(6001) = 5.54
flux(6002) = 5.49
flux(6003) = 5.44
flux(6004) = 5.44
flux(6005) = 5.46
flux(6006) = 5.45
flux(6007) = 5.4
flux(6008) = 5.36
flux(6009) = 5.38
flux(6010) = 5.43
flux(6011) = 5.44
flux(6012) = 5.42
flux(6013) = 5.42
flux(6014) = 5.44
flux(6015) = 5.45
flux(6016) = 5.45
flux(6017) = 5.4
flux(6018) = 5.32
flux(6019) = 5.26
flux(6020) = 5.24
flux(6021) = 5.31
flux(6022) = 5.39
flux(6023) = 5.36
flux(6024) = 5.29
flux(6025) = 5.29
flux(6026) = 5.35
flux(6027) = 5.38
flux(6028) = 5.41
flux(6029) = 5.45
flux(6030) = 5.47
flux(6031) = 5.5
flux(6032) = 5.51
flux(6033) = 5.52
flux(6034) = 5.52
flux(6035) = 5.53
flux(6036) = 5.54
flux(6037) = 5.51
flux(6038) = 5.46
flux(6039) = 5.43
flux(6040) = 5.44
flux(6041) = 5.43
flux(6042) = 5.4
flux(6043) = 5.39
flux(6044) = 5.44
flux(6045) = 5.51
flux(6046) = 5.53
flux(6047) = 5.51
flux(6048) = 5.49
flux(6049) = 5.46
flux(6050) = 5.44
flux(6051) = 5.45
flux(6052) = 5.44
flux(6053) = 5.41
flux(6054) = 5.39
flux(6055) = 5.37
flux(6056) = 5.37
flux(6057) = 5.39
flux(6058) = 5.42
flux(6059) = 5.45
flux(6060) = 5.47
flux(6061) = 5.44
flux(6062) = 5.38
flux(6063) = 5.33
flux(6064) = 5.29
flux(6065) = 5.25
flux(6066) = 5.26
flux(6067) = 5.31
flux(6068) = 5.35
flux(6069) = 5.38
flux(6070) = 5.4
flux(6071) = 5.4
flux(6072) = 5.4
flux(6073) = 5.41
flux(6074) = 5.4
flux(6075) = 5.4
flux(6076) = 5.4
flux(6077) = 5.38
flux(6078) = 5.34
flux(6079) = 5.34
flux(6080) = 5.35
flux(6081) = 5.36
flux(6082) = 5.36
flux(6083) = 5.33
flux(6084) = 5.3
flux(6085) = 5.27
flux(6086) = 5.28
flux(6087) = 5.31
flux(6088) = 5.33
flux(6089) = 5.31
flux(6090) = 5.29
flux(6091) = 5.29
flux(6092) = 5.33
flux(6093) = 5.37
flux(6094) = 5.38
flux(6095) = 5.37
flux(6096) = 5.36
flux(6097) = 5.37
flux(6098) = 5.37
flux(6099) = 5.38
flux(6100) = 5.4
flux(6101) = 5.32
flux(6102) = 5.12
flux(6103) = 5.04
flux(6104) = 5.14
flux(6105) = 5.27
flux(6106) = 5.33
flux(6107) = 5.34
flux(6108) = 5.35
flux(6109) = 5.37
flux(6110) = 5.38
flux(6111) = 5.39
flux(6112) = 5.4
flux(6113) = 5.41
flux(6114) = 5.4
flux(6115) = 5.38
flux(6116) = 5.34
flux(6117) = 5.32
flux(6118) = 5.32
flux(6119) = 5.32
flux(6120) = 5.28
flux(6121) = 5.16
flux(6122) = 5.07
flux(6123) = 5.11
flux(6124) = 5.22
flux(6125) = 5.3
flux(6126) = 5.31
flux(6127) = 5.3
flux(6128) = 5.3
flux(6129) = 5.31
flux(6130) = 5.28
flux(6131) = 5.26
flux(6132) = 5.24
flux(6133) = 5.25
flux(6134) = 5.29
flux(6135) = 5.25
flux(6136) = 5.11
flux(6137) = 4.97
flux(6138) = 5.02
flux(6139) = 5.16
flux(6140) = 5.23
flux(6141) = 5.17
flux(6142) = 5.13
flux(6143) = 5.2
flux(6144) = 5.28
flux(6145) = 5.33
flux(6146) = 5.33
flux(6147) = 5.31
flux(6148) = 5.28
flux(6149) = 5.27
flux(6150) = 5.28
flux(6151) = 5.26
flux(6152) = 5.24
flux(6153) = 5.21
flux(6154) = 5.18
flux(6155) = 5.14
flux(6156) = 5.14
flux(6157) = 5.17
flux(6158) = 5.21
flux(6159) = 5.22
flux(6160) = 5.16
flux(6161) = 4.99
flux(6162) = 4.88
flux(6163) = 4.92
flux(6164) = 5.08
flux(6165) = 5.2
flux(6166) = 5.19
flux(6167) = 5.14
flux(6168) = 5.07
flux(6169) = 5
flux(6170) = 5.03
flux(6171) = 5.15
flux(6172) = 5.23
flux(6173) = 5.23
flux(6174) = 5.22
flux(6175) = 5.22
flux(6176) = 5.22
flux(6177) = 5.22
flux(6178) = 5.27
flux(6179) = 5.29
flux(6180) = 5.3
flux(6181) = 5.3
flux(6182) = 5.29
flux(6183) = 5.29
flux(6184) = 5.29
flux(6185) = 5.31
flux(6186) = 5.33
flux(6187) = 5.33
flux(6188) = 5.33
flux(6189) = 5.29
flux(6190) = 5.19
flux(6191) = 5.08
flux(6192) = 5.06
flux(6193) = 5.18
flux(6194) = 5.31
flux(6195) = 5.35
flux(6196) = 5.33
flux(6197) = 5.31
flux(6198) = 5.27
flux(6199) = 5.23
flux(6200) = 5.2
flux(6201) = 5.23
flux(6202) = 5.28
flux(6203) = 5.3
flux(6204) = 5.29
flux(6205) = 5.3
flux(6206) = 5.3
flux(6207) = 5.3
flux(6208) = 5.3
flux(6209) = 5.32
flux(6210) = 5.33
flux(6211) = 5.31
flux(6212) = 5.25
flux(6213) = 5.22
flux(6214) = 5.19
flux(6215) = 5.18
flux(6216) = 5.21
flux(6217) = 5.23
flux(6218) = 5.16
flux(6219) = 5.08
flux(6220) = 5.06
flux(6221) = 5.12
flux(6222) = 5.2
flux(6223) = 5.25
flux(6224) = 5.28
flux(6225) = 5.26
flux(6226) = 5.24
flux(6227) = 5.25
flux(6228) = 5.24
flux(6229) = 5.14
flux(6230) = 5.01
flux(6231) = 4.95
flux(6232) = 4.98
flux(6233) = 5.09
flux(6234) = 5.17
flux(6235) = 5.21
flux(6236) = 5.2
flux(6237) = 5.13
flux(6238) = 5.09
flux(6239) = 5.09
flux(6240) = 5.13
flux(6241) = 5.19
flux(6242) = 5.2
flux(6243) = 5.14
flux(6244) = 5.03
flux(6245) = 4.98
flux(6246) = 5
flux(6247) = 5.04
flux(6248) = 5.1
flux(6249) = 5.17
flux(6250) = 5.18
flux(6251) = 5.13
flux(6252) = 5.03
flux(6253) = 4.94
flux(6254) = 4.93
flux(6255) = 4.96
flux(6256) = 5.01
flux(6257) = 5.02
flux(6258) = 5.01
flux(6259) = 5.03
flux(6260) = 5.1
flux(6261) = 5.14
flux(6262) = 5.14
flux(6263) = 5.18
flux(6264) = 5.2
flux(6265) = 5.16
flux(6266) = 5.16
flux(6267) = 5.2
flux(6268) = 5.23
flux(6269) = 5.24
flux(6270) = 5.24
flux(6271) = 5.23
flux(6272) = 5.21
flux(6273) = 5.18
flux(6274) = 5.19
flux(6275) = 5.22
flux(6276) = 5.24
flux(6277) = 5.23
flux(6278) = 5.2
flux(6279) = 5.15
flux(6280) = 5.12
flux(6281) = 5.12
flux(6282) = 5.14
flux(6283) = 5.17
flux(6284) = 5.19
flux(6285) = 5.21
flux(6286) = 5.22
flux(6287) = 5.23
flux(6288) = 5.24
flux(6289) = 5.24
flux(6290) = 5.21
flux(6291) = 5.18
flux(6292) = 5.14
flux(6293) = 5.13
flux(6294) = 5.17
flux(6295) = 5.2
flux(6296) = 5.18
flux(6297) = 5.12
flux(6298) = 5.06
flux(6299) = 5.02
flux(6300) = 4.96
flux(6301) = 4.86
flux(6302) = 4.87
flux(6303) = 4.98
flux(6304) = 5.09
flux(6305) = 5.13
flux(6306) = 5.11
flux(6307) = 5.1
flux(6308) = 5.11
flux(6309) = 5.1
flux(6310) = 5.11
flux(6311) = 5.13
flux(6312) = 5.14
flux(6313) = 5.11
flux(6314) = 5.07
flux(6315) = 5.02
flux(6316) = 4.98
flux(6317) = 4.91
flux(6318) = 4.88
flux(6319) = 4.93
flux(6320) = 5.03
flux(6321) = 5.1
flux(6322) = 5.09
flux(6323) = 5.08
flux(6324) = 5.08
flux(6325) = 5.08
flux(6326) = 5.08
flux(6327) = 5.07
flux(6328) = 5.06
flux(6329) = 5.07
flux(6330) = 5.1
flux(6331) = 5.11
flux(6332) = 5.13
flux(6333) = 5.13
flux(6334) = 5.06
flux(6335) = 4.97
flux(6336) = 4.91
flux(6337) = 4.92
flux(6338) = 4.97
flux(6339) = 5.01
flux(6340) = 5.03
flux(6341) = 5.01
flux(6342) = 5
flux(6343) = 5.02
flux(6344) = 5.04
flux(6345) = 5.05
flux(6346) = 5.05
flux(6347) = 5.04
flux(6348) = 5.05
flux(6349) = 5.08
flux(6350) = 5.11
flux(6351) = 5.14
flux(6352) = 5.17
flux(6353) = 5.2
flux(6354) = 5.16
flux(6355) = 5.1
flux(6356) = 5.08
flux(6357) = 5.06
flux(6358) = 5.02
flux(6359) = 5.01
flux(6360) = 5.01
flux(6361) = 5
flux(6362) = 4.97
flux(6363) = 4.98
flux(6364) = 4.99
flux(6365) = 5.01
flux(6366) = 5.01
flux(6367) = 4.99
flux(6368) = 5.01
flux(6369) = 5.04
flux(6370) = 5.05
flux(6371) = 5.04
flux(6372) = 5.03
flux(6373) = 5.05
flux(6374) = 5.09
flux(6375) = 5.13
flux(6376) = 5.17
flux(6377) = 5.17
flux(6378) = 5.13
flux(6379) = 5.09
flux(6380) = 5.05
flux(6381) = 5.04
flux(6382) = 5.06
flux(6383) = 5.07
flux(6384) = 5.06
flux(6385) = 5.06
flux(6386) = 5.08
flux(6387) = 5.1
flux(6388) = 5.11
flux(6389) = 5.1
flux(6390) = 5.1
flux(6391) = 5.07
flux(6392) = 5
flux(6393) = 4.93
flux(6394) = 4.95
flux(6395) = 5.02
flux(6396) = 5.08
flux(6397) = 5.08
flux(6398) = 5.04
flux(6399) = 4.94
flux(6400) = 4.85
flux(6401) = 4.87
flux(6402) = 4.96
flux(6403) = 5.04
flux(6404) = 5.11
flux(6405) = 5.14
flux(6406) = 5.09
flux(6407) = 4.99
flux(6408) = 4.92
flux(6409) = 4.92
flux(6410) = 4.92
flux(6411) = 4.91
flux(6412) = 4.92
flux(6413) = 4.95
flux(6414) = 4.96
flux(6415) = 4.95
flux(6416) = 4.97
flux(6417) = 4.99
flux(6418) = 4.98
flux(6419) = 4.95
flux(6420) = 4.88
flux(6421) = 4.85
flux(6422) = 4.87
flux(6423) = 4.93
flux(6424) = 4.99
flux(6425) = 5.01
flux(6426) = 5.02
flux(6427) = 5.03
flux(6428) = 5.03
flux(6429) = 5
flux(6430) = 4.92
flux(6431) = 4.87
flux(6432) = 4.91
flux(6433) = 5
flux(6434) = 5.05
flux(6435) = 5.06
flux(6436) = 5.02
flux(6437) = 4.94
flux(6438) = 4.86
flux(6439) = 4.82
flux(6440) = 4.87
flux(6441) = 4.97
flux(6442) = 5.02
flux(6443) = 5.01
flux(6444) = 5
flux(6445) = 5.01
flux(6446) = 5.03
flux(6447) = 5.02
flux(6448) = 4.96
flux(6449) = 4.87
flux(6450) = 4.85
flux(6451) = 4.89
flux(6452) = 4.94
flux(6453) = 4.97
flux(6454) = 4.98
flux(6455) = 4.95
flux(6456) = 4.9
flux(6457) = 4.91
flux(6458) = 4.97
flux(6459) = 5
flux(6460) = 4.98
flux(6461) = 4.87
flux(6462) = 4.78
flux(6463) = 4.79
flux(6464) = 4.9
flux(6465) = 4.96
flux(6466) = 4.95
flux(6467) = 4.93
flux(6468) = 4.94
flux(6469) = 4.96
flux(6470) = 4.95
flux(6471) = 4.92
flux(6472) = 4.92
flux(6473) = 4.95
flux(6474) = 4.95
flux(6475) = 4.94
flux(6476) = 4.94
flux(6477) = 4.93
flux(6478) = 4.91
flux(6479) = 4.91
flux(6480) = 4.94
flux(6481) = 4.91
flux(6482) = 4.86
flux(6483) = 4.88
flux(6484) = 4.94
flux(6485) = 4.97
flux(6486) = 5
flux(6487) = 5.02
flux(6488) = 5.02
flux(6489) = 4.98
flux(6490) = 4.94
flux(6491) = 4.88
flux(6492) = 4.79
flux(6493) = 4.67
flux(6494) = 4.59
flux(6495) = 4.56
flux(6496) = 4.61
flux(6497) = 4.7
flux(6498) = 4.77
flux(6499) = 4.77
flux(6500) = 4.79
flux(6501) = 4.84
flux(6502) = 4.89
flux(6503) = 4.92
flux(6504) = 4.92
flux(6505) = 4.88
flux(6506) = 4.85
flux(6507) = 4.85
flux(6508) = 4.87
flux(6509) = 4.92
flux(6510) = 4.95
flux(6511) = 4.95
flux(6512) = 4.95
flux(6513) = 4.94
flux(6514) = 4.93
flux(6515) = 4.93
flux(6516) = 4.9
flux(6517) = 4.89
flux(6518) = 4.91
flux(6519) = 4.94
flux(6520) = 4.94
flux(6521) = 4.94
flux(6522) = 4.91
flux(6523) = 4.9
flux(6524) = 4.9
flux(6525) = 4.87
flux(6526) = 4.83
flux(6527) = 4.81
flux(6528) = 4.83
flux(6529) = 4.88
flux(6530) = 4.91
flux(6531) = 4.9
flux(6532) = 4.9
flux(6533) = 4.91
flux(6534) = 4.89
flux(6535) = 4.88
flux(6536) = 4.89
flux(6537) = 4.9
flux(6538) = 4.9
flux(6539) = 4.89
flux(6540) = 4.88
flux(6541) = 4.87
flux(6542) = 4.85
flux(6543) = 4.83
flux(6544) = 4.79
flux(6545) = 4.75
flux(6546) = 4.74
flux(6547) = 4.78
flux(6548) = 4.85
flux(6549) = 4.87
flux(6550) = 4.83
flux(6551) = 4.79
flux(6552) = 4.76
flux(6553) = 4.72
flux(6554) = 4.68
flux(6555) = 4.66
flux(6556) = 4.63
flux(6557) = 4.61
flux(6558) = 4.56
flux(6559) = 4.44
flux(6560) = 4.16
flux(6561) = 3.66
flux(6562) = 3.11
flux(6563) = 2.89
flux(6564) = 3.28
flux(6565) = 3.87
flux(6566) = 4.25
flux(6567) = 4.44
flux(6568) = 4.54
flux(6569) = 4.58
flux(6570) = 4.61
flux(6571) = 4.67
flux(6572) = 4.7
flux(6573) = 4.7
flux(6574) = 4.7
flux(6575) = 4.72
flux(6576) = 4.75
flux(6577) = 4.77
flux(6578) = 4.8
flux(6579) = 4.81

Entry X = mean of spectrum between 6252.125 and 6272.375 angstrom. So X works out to 5.11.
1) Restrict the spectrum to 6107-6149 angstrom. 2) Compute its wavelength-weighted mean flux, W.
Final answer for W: 5.27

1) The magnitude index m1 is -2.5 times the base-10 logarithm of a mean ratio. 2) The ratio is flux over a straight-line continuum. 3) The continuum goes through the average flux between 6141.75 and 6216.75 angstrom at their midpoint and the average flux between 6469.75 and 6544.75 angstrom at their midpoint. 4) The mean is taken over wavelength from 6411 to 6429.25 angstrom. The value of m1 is 0.00 mag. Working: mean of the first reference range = 5.22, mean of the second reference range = 4.88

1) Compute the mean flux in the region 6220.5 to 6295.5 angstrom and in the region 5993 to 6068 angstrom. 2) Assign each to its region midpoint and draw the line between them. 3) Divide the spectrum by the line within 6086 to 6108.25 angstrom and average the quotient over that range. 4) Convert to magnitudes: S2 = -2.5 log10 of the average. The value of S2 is 0.01 mag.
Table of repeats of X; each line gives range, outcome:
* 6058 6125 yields 5.33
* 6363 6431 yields 5.01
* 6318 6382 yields 5.05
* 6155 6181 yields 5.15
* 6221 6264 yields 5.11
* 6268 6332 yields 5.11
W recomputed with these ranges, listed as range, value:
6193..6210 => 5.29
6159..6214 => 5.22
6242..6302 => 5.13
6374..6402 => 5.05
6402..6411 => 5.01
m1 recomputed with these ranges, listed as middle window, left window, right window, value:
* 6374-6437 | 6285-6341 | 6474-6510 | -0.01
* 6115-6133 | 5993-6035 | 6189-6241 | 0.01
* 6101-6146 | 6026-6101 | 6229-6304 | 0.01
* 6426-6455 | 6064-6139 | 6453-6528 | 0.00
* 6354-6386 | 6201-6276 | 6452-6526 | -0.01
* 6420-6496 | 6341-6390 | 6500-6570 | -0.01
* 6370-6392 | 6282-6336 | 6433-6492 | -0.01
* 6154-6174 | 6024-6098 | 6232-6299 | 0.03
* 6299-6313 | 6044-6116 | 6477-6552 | 0.01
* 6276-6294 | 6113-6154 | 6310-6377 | -0.02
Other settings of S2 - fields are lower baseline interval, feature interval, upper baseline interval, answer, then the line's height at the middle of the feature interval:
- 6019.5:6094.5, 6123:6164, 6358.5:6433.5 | 0.02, 5.29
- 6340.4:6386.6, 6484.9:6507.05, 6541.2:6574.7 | -0.04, 4.66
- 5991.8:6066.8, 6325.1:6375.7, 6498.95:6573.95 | -0.02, 4.97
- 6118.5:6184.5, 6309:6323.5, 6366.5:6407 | 0.01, 5.09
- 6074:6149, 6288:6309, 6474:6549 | 0.00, 5.09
